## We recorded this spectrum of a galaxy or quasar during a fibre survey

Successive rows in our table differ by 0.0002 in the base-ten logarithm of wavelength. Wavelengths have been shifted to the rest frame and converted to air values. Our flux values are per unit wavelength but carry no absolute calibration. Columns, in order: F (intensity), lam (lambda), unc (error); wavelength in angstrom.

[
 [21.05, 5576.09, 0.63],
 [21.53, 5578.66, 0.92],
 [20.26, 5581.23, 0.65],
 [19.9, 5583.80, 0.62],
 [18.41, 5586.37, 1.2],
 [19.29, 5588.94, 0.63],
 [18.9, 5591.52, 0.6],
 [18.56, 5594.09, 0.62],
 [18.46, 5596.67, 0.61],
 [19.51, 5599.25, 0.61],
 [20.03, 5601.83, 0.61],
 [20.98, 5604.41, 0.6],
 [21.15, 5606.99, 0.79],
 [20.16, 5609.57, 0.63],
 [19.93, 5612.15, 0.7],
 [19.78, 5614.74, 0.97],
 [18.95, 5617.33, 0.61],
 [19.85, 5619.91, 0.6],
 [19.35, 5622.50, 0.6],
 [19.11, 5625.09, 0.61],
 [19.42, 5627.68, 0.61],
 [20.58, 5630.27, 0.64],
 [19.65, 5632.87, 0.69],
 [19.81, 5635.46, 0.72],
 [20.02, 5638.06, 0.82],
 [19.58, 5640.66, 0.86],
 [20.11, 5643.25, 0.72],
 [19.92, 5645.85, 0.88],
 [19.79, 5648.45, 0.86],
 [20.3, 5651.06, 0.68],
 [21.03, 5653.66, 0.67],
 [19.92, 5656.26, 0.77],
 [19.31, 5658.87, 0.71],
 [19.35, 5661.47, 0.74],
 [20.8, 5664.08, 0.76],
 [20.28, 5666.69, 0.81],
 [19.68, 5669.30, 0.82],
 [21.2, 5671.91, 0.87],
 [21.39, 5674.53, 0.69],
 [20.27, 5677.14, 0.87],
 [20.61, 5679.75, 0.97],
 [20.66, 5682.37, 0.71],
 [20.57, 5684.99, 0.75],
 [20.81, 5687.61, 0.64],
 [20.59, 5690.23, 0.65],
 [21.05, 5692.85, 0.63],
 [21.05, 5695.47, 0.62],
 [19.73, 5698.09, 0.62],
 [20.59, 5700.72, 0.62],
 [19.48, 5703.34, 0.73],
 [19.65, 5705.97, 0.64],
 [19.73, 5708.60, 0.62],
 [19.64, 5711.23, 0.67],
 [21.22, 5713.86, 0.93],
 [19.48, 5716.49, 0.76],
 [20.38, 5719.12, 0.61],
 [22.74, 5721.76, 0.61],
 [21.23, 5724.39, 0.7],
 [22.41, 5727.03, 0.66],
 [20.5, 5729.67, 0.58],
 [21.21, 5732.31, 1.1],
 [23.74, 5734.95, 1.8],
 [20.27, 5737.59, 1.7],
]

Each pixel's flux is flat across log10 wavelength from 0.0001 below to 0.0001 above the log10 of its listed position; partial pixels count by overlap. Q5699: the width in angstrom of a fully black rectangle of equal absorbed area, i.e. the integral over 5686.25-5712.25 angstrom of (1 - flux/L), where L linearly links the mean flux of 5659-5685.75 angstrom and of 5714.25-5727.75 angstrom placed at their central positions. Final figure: 0.8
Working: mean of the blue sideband 20.4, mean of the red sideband 21.2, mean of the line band 20.2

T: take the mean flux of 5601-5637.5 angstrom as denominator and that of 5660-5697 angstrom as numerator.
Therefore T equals 1.03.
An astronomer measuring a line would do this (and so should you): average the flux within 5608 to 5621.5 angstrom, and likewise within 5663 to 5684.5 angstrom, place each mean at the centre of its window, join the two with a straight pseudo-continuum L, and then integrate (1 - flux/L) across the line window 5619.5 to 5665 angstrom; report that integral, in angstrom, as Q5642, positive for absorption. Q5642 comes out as 0.6 angstrom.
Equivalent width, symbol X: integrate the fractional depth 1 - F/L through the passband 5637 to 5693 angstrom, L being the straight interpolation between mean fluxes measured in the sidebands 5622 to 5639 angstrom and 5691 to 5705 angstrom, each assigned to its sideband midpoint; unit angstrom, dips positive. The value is -0.74 angstrom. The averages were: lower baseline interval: 19.7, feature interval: 20.3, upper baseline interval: 20.4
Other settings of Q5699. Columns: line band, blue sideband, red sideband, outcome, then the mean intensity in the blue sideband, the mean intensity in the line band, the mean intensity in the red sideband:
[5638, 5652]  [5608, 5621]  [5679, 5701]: 0.12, 19.8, 19.9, 20.6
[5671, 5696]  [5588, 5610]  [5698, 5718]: -1.15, 19.7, 20.8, 20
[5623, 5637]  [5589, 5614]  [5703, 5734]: 0.18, 19.7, 19.7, 20.7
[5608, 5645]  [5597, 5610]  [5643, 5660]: 0.74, 20.2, 19.8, 20.1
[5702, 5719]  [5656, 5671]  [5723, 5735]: 1.00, 19.9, 19.9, 21.6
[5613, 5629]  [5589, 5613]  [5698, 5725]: 0.33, 19.7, 19.4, 20.4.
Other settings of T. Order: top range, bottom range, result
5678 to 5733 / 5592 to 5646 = 1.04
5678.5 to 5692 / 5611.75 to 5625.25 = 1.06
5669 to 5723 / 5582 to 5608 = 1.05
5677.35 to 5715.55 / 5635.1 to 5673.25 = 1.01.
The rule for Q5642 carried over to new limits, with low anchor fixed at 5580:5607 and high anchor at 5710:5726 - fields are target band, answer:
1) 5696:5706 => 0.32 angstrom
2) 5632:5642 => 0.10 angstrom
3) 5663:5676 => -0.22 angstrom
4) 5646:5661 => 0.09 angstrom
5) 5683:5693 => -0.10 angstrom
